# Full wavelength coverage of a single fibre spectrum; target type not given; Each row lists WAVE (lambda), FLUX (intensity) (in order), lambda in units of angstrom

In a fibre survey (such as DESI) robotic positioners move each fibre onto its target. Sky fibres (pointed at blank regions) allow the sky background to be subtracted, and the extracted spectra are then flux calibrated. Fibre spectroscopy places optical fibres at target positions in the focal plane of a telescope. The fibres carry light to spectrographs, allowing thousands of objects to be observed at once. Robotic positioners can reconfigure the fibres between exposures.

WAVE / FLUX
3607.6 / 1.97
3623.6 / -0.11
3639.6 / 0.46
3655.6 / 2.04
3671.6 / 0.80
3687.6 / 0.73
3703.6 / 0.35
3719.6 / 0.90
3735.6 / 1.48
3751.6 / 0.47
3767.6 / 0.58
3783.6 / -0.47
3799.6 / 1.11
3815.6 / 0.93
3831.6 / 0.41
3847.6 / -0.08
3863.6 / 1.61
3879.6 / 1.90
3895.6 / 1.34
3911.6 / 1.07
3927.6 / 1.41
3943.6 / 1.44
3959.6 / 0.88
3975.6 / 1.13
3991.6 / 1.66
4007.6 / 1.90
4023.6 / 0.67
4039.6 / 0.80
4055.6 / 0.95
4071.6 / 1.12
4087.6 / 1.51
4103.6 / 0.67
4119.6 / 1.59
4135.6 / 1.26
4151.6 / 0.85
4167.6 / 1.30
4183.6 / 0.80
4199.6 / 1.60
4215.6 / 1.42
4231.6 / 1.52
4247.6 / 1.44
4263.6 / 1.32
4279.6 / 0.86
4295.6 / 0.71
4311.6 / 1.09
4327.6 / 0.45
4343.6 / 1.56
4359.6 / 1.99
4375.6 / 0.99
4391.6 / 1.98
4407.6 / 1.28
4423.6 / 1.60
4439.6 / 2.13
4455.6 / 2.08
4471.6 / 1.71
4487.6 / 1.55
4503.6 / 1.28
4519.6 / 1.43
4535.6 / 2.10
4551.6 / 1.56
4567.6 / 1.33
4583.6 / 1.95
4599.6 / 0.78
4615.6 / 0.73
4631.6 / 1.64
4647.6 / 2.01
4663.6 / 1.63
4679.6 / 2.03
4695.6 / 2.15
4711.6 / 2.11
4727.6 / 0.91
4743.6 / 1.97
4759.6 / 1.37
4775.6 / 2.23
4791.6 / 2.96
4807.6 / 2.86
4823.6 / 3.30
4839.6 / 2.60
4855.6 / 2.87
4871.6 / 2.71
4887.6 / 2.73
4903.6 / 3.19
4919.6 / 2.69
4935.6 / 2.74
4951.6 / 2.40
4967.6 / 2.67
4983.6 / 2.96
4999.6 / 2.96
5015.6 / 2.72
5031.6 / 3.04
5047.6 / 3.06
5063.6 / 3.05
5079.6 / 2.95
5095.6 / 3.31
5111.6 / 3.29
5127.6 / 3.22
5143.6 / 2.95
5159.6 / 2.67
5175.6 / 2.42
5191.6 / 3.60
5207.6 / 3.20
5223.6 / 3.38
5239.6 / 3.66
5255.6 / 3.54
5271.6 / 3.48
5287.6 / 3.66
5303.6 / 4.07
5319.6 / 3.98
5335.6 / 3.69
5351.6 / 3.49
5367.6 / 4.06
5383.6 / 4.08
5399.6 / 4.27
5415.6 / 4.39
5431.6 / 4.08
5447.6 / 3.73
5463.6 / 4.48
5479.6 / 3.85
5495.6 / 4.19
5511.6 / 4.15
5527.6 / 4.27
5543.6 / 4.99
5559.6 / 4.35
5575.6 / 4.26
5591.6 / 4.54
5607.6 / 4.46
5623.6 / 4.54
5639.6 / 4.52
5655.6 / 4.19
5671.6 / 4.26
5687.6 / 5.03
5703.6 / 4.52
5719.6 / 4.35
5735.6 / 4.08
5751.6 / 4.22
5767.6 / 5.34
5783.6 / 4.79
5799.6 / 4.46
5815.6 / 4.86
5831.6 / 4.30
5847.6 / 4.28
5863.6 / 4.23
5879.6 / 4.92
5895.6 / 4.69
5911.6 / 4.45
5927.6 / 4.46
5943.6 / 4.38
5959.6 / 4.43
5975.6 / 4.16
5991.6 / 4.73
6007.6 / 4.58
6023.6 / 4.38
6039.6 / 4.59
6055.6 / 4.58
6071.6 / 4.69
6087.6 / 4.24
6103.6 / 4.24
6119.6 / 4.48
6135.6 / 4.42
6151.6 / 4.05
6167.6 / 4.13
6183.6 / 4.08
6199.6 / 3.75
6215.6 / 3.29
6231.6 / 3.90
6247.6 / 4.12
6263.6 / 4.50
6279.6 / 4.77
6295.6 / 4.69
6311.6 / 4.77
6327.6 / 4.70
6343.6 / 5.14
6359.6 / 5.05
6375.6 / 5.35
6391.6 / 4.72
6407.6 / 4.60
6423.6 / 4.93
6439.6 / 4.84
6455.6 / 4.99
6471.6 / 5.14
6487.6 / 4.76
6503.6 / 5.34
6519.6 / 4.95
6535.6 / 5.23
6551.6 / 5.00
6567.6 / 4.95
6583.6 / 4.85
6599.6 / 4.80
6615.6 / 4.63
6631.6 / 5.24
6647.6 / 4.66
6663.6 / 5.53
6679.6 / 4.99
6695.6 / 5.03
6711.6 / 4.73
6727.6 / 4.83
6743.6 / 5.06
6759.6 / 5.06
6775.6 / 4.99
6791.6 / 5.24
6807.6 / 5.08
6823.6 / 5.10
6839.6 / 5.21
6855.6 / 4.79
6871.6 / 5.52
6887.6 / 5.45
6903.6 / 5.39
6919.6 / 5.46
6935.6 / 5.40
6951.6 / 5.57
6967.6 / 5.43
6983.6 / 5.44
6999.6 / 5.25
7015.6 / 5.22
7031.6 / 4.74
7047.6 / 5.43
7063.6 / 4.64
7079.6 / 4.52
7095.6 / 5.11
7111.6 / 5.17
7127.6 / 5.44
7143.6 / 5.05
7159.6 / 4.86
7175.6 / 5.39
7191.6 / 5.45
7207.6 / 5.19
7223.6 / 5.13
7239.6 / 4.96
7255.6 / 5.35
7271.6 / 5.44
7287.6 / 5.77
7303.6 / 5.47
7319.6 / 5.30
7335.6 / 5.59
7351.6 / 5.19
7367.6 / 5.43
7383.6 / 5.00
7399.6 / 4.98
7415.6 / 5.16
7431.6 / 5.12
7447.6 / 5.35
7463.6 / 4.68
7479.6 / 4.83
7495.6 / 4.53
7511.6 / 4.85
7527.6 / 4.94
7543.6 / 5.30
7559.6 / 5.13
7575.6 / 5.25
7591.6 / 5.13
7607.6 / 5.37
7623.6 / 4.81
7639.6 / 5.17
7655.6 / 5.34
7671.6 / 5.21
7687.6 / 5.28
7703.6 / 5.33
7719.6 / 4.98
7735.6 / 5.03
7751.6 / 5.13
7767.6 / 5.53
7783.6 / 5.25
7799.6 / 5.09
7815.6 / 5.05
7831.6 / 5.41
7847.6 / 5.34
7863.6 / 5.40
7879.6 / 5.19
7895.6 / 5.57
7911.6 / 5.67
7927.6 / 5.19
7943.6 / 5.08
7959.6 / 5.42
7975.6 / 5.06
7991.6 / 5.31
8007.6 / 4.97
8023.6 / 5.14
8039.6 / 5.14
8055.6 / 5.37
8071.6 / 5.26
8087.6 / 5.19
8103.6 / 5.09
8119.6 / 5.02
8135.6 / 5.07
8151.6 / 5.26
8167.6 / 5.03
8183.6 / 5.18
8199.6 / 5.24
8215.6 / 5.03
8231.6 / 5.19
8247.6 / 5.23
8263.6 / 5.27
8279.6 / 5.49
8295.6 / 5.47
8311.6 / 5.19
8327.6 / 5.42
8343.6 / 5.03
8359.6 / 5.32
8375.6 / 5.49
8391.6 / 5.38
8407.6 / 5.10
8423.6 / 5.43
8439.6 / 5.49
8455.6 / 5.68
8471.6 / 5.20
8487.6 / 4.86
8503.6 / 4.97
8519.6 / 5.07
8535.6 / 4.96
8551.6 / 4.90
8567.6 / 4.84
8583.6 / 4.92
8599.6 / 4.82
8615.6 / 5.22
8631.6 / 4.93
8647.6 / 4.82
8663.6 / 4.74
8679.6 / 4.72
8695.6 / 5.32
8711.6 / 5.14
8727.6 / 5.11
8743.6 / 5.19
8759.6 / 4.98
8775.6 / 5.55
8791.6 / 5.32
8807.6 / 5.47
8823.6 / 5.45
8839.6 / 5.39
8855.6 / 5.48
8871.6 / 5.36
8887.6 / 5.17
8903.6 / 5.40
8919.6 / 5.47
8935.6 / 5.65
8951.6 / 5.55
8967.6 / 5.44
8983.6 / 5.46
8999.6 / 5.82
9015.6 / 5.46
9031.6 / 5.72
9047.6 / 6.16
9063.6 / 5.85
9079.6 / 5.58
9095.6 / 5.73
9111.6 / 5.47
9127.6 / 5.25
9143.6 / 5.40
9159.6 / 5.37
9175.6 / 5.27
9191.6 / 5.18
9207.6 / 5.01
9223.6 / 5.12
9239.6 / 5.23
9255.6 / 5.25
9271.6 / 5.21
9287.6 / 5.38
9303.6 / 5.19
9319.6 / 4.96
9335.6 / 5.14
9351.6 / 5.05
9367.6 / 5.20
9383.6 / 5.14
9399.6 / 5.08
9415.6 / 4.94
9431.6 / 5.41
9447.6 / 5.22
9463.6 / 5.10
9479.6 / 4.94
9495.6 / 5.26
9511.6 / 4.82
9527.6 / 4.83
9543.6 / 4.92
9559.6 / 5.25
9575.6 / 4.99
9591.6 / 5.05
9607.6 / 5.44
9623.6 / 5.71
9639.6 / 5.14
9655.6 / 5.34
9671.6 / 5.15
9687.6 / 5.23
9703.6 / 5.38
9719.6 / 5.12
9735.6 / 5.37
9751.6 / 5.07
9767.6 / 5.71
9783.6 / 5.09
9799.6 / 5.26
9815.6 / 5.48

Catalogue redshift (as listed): 0.200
